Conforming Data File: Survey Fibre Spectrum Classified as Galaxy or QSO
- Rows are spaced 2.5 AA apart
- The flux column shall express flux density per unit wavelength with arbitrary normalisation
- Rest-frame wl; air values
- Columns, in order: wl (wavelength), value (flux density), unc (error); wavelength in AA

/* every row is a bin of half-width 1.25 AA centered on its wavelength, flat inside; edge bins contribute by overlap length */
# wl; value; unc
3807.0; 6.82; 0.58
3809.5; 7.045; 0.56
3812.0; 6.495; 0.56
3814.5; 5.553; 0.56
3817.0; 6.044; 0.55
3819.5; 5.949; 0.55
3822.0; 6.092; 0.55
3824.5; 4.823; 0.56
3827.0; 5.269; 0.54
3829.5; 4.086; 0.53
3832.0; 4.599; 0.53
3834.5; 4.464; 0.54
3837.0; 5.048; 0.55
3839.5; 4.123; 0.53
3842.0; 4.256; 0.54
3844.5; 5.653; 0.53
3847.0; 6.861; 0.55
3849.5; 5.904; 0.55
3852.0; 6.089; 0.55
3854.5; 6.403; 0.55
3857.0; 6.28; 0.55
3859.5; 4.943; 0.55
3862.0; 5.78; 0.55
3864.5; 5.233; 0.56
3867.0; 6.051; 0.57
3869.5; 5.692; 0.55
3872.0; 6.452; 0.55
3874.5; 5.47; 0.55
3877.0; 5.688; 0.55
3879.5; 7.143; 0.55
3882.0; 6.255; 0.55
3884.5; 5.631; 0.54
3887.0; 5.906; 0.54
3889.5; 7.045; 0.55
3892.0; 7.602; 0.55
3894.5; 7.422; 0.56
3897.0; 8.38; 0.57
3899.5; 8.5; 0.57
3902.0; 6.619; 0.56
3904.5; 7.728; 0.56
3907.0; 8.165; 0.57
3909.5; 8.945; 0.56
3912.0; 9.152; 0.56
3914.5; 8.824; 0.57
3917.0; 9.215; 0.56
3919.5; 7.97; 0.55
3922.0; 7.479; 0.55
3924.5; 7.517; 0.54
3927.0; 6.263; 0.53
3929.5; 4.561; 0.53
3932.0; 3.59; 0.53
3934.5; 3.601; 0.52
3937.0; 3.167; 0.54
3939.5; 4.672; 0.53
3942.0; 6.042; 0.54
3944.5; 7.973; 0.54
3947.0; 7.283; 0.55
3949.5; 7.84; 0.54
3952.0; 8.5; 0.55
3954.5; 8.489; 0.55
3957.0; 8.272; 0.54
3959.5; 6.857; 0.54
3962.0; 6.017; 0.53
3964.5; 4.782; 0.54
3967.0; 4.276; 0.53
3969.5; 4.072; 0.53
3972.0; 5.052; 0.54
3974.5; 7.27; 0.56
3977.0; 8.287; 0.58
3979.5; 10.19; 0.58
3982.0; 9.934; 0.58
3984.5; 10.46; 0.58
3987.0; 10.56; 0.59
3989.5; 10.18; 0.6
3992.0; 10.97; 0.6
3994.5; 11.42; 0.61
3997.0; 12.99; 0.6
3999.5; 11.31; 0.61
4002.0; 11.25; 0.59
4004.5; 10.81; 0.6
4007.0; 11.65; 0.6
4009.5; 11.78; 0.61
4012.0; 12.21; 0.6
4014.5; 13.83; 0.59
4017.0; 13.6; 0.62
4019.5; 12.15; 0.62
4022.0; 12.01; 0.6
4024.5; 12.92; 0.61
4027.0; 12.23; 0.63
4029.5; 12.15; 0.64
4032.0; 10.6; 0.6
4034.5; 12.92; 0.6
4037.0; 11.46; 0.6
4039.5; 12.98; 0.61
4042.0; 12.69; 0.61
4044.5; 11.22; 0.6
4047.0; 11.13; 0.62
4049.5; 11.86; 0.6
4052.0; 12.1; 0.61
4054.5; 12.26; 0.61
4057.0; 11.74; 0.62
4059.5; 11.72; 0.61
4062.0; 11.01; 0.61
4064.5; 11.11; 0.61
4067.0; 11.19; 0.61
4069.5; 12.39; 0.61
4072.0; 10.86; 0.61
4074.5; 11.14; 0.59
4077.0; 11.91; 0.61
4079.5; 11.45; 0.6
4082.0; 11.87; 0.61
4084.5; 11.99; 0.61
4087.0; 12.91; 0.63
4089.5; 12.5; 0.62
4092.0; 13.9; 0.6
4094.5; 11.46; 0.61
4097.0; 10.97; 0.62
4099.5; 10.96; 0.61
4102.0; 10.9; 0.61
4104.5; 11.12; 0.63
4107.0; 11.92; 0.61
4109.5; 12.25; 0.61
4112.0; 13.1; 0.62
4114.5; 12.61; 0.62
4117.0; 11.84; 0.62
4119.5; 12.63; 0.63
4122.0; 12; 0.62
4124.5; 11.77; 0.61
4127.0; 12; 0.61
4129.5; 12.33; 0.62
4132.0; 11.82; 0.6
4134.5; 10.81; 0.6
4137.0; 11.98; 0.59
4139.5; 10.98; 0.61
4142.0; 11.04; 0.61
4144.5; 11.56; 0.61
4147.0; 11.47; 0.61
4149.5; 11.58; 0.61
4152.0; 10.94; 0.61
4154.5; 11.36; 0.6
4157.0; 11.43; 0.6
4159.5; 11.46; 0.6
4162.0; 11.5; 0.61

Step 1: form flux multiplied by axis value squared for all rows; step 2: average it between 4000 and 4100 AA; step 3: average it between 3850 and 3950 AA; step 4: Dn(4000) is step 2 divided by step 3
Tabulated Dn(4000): 1.95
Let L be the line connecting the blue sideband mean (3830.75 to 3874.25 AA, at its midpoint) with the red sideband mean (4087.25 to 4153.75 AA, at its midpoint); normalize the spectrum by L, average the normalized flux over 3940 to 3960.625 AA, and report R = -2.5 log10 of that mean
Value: 0.04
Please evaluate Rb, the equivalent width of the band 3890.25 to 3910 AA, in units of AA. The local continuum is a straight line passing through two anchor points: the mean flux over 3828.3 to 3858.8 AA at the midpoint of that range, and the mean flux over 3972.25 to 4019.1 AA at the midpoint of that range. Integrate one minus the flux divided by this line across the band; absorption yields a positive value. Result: -1.2 AA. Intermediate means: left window 5.31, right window 10.9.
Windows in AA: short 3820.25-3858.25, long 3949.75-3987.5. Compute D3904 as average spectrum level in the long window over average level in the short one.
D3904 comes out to 1.4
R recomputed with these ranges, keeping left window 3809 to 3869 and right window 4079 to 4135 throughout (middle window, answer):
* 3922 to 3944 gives 0.44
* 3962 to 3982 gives 0.33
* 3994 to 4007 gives -0.22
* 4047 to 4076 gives -0.07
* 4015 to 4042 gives -0.22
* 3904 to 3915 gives -0.19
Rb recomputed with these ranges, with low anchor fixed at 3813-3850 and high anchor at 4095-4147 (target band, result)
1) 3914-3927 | -1.36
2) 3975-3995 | -3.24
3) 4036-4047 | -2.27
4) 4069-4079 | -0.78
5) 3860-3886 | 1.11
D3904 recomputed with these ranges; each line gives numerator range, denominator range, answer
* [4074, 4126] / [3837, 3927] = 1.78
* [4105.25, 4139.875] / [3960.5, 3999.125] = 1.42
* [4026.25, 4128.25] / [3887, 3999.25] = 1.56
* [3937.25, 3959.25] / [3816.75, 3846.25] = 1.42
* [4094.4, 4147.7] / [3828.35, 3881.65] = 2.11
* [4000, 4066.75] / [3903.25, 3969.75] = 1.77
